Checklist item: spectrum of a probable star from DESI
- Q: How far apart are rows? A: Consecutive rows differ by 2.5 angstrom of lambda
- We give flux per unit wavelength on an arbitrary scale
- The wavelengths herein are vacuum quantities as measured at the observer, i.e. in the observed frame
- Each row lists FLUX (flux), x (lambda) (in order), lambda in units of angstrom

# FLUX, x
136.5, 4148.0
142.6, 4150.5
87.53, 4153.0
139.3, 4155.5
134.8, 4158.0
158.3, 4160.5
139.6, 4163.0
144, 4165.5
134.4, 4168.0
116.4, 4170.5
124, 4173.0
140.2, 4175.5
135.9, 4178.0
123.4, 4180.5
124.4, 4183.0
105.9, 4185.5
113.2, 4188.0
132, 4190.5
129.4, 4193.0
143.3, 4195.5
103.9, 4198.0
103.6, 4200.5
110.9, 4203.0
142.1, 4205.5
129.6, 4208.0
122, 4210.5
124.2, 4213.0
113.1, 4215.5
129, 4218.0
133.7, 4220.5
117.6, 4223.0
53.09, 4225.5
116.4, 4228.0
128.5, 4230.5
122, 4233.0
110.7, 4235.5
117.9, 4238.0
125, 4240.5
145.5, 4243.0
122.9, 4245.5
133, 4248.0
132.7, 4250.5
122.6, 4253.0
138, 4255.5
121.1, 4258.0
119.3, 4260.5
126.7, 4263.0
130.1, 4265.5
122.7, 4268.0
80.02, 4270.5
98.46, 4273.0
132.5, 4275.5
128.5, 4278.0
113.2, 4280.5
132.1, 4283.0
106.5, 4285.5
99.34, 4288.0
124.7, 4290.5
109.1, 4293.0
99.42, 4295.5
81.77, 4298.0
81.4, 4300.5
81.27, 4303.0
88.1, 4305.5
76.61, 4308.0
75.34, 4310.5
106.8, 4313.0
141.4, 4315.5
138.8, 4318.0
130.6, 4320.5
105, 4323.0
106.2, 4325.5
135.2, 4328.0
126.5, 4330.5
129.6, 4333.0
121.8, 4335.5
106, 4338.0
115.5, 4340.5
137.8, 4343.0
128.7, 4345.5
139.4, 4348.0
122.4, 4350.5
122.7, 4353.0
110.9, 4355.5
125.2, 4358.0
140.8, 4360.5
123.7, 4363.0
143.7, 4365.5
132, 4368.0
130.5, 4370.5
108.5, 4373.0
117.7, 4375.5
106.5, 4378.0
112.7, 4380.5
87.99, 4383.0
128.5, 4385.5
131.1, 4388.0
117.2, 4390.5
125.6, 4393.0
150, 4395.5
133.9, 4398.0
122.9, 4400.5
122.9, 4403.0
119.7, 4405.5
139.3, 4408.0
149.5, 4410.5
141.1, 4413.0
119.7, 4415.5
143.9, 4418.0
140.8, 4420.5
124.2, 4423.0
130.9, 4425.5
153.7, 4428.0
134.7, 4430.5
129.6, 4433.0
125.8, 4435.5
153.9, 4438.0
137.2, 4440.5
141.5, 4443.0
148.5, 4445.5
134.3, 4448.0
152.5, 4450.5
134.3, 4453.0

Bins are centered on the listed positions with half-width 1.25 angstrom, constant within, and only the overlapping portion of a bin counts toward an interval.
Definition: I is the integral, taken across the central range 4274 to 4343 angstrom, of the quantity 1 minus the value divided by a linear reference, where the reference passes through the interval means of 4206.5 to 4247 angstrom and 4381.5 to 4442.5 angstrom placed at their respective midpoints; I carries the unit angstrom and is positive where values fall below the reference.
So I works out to 7.6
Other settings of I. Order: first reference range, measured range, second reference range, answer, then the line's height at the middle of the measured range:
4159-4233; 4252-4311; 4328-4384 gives 7.21 angstrom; 123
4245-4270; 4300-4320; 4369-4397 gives 3.67 angstrom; 123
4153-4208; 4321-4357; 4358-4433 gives 1.75 angstrom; 128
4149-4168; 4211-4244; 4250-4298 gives 1.57 angstrom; 124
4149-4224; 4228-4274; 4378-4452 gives 2.24 angstrom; 128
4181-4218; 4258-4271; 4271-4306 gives -1.02 angstrom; 110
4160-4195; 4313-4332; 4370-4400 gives -0.25 angstrom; 123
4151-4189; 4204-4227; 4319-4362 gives 1.64 angstrom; 127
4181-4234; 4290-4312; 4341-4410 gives 5.86 angstrom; 123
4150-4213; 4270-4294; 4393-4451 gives 3.20 angstrom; 131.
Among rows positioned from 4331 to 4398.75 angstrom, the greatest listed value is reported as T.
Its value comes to 150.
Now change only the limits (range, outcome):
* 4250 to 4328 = 141.4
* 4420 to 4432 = 153.7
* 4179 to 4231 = 143.3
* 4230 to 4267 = 145.5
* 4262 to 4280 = 132.5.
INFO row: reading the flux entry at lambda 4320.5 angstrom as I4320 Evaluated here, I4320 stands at 130.6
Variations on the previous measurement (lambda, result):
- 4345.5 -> 128.7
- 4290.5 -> 124.7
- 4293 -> 109.1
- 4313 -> 106.8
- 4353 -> 122.7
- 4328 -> 135.2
